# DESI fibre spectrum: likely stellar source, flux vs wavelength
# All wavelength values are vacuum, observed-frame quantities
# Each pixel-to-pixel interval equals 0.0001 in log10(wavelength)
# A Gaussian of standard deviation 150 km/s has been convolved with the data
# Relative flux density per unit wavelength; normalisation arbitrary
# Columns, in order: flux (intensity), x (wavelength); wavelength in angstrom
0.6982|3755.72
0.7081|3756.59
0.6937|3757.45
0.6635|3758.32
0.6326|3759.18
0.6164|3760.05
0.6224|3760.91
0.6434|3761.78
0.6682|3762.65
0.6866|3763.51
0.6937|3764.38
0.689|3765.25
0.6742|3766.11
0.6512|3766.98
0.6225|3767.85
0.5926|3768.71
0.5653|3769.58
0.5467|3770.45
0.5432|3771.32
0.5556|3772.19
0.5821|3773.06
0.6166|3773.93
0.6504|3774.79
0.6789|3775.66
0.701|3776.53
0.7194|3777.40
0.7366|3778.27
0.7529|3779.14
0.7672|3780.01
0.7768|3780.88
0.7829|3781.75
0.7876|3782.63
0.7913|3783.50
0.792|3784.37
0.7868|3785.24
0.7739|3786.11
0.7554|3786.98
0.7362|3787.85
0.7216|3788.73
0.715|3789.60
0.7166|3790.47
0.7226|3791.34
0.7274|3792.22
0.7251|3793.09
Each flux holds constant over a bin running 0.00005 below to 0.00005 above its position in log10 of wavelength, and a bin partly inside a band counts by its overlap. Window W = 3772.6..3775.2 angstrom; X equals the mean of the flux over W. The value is 0.617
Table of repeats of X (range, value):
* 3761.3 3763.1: 0.655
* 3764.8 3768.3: 0.66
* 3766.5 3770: 0.609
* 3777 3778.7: 0.728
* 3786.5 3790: 0.733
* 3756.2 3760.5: 0.663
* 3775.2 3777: 0.689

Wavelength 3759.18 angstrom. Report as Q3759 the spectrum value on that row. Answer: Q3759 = 0.6326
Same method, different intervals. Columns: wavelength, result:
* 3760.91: 0.6224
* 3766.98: 0.6512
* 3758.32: 0.6635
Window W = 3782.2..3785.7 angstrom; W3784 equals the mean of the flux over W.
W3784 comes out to 0.791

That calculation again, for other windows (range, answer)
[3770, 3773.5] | 0.556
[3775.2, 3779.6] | 0.717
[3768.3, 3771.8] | 0.56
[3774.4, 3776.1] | 0.665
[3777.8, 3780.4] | 0.752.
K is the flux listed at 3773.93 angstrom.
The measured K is 0.6166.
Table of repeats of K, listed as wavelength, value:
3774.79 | 0.6504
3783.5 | 0.7913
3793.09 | 0.7251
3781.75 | 0.7829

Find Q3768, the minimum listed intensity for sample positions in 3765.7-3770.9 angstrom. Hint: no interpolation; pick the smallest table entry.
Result 0.5467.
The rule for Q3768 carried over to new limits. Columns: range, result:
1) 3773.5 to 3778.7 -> 0.6166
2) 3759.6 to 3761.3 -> 0.6164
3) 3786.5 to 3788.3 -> 0.7362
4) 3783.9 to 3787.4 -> 0.7554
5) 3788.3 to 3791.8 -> 0.715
